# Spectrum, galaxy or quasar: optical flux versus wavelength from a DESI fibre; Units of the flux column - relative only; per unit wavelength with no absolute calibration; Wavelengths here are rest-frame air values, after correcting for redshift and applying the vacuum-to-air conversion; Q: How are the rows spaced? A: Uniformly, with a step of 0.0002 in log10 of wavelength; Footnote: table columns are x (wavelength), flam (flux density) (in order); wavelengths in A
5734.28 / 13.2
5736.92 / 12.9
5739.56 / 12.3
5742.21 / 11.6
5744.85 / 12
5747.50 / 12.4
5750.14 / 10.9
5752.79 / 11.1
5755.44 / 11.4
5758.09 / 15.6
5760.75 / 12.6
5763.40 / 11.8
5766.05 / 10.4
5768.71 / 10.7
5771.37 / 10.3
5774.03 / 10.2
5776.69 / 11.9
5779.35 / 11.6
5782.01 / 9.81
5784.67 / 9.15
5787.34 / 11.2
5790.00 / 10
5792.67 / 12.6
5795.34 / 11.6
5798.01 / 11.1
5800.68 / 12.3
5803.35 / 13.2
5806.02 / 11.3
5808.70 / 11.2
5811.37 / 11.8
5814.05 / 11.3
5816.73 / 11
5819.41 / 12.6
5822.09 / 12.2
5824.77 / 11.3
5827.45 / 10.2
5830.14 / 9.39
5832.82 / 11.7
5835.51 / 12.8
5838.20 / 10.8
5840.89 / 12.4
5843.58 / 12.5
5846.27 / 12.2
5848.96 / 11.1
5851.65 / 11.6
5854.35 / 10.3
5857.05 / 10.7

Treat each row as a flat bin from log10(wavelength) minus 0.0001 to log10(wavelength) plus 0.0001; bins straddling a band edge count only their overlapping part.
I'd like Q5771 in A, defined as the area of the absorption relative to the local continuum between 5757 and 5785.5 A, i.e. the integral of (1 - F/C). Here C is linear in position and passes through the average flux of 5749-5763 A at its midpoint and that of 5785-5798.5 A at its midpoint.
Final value 1.3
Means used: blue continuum 12.3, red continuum 11.1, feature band 11.3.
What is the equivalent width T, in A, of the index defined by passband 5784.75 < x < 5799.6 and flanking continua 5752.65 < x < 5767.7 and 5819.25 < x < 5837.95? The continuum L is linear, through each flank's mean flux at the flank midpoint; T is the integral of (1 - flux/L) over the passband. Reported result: 0.83 A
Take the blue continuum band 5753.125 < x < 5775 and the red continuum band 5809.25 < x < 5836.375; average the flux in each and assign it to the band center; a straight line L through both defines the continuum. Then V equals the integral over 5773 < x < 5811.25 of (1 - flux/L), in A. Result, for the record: 0.9 A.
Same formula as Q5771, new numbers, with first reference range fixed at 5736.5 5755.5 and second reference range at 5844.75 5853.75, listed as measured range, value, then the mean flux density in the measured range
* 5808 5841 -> 0.6 A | 11.4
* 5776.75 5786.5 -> 1.0 A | 10.5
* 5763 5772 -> 0.8 A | 10.7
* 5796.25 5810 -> -0.2 A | 11.8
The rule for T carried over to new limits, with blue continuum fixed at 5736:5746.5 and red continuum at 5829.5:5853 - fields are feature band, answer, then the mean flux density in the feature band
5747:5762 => -0.3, 12.3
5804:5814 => 0.3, 11.5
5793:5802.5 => 0.0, 11.8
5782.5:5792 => 1.3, 10.3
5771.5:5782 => 0.9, 10.9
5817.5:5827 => 0.0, 11.8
